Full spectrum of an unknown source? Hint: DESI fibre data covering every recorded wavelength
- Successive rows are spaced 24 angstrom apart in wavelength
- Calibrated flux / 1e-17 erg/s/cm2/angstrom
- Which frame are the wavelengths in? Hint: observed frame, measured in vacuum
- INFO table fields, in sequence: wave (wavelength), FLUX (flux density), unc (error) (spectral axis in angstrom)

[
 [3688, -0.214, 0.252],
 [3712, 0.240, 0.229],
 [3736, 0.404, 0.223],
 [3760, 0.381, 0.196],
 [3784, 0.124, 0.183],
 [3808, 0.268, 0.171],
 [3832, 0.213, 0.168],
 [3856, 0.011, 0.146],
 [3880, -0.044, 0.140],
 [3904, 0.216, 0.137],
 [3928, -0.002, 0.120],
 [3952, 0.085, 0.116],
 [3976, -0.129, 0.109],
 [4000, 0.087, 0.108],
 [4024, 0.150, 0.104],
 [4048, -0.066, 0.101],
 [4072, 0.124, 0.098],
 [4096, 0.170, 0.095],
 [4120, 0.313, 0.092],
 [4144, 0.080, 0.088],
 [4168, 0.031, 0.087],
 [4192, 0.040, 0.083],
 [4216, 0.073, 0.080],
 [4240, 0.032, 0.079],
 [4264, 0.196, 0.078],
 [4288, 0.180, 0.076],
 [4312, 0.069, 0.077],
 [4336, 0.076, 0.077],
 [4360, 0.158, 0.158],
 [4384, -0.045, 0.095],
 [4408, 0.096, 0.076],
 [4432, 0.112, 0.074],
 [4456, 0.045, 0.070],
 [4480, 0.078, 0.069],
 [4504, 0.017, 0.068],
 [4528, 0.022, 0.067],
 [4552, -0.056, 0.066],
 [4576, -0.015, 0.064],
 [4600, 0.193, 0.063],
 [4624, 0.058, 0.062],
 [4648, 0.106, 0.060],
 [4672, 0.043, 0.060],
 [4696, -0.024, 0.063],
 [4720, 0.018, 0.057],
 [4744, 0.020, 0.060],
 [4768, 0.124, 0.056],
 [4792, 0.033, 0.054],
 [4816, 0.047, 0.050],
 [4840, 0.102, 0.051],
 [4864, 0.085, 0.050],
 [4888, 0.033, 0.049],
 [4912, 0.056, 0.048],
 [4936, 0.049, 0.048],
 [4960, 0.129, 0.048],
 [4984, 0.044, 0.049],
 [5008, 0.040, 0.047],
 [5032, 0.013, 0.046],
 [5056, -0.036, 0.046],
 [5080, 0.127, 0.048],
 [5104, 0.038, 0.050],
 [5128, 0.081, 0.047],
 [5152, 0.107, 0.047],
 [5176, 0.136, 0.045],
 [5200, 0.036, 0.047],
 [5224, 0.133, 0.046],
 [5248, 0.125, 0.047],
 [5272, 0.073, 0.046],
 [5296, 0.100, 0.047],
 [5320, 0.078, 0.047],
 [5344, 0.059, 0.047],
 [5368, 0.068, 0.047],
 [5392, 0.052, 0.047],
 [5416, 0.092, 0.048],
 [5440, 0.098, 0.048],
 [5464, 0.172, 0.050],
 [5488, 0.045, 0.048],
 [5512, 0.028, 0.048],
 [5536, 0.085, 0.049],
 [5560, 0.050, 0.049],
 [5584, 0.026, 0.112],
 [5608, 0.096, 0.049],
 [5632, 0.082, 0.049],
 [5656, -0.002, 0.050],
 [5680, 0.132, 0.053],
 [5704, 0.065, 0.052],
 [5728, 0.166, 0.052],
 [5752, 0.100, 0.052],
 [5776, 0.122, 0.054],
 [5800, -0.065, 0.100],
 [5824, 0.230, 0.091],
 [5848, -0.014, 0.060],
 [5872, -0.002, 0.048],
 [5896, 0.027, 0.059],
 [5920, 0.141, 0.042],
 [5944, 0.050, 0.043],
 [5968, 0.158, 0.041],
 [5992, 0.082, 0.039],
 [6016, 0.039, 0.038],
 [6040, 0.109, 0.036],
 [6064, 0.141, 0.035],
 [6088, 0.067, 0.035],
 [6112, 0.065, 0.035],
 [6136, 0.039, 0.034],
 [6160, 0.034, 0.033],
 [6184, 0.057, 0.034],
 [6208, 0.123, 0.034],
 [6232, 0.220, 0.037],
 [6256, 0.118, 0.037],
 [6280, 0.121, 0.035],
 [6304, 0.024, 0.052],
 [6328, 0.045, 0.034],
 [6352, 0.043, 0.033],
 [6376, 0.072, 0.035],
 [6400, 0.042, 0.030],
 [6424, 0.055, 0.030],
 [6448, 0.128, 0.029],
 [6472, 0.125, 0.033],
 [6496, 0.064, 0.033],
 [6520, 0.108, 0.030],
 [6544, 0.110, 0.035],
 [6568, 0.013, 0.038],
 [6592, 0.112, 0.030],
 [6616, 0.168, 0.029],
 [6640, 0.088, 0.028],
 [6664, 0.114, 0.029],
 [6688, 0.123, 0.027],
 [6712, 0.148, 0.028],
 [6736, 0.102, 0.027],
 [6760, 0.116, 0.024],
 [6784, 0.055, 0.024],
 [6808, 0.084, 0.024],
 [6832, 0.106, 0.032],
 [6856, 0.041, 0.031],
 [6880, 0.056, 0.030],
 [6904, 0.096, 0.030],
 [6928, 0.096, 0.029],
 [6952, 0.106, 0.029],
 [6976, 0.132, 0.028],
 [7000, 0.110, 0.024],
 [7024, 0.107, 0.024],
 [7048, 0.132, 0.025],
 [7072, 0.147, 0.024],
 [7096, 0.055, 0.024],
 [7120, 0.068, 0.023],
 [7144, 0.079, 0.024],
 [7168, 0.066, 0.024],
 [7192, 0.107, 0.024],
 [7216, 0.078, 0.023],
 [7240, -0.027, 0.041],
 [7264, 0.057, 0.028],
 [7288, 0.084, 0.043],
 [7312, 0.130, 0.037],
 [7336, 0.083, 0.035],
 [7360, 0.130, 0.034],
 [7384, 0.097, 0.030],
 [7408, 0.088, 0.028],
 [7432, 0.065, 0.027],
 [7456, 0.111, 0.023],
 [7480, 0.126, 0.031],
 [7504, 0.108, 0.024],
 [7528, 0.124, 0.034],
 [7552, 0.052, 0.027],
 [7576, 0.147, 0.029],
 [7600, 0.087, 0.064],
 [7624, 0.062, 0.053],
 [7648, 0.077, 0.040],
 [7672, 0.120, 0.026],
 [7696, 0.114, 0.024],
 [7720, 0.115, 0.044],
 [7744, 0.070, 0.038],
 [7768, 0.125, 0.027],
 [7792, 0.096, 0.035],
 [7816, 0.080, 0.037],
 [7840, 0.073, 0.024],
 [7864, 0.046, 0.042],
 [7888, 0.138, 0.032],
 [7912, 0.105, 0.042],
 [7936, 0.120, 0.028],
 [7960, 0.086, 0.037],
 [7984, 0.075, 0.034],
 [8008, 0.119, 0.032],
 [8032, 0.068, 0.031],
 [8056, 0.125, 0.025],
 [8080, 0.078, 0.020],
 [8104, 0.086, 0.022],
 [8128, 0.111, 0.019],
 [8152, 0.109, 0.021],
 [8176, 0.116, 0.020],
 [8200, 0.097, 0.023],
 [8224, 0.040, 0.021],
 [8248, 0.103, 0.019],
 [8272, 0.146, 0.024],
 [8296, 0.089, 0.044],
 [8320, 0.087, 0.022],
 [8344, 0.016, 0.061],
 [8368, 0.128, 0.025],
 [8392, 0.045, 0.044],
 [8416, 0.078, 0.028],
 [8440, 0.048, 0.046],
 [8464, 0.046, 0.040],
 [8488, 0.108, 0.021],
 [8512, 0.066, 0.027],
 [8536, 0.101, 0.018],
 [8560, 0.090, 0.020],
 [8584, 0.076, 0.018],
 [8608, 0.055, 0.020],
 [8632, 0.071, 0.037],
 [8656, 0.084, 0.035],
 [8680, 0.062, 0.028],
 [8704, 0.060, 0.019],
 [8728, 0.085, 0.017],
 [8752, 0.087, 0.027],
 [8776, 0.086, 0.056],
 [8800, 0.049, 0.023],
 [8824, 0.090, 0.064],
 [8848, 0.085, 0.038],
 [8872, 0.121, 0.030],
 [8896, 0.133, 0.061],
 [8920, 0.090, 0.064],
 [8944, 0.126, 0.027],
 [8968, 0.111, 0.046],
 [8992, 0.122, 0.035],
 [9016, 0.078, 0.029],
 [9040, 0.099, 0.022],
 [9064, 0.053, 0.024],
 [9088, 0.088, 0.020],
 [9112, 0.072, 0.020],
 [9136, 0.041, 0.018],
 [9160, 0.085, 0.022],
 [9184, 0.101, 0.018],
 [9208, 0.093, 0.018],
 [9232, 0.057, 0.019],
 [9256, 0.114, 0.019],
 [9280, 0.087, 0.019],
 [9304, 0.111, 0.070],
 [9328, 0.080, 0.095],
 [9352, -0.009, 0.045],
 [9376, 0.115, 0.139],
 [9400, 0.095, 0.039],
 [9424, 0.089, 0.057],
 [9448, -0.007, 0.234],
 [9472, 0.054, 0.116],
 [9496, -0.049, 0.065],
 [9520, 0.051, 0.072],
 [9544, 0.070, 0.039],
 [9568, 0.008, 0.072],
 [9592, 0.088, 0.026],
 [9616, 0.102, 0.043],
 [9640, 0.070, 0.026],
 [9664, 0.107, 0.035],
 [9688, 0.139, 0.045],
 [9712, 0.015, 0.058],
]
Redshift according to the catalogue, 0.67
